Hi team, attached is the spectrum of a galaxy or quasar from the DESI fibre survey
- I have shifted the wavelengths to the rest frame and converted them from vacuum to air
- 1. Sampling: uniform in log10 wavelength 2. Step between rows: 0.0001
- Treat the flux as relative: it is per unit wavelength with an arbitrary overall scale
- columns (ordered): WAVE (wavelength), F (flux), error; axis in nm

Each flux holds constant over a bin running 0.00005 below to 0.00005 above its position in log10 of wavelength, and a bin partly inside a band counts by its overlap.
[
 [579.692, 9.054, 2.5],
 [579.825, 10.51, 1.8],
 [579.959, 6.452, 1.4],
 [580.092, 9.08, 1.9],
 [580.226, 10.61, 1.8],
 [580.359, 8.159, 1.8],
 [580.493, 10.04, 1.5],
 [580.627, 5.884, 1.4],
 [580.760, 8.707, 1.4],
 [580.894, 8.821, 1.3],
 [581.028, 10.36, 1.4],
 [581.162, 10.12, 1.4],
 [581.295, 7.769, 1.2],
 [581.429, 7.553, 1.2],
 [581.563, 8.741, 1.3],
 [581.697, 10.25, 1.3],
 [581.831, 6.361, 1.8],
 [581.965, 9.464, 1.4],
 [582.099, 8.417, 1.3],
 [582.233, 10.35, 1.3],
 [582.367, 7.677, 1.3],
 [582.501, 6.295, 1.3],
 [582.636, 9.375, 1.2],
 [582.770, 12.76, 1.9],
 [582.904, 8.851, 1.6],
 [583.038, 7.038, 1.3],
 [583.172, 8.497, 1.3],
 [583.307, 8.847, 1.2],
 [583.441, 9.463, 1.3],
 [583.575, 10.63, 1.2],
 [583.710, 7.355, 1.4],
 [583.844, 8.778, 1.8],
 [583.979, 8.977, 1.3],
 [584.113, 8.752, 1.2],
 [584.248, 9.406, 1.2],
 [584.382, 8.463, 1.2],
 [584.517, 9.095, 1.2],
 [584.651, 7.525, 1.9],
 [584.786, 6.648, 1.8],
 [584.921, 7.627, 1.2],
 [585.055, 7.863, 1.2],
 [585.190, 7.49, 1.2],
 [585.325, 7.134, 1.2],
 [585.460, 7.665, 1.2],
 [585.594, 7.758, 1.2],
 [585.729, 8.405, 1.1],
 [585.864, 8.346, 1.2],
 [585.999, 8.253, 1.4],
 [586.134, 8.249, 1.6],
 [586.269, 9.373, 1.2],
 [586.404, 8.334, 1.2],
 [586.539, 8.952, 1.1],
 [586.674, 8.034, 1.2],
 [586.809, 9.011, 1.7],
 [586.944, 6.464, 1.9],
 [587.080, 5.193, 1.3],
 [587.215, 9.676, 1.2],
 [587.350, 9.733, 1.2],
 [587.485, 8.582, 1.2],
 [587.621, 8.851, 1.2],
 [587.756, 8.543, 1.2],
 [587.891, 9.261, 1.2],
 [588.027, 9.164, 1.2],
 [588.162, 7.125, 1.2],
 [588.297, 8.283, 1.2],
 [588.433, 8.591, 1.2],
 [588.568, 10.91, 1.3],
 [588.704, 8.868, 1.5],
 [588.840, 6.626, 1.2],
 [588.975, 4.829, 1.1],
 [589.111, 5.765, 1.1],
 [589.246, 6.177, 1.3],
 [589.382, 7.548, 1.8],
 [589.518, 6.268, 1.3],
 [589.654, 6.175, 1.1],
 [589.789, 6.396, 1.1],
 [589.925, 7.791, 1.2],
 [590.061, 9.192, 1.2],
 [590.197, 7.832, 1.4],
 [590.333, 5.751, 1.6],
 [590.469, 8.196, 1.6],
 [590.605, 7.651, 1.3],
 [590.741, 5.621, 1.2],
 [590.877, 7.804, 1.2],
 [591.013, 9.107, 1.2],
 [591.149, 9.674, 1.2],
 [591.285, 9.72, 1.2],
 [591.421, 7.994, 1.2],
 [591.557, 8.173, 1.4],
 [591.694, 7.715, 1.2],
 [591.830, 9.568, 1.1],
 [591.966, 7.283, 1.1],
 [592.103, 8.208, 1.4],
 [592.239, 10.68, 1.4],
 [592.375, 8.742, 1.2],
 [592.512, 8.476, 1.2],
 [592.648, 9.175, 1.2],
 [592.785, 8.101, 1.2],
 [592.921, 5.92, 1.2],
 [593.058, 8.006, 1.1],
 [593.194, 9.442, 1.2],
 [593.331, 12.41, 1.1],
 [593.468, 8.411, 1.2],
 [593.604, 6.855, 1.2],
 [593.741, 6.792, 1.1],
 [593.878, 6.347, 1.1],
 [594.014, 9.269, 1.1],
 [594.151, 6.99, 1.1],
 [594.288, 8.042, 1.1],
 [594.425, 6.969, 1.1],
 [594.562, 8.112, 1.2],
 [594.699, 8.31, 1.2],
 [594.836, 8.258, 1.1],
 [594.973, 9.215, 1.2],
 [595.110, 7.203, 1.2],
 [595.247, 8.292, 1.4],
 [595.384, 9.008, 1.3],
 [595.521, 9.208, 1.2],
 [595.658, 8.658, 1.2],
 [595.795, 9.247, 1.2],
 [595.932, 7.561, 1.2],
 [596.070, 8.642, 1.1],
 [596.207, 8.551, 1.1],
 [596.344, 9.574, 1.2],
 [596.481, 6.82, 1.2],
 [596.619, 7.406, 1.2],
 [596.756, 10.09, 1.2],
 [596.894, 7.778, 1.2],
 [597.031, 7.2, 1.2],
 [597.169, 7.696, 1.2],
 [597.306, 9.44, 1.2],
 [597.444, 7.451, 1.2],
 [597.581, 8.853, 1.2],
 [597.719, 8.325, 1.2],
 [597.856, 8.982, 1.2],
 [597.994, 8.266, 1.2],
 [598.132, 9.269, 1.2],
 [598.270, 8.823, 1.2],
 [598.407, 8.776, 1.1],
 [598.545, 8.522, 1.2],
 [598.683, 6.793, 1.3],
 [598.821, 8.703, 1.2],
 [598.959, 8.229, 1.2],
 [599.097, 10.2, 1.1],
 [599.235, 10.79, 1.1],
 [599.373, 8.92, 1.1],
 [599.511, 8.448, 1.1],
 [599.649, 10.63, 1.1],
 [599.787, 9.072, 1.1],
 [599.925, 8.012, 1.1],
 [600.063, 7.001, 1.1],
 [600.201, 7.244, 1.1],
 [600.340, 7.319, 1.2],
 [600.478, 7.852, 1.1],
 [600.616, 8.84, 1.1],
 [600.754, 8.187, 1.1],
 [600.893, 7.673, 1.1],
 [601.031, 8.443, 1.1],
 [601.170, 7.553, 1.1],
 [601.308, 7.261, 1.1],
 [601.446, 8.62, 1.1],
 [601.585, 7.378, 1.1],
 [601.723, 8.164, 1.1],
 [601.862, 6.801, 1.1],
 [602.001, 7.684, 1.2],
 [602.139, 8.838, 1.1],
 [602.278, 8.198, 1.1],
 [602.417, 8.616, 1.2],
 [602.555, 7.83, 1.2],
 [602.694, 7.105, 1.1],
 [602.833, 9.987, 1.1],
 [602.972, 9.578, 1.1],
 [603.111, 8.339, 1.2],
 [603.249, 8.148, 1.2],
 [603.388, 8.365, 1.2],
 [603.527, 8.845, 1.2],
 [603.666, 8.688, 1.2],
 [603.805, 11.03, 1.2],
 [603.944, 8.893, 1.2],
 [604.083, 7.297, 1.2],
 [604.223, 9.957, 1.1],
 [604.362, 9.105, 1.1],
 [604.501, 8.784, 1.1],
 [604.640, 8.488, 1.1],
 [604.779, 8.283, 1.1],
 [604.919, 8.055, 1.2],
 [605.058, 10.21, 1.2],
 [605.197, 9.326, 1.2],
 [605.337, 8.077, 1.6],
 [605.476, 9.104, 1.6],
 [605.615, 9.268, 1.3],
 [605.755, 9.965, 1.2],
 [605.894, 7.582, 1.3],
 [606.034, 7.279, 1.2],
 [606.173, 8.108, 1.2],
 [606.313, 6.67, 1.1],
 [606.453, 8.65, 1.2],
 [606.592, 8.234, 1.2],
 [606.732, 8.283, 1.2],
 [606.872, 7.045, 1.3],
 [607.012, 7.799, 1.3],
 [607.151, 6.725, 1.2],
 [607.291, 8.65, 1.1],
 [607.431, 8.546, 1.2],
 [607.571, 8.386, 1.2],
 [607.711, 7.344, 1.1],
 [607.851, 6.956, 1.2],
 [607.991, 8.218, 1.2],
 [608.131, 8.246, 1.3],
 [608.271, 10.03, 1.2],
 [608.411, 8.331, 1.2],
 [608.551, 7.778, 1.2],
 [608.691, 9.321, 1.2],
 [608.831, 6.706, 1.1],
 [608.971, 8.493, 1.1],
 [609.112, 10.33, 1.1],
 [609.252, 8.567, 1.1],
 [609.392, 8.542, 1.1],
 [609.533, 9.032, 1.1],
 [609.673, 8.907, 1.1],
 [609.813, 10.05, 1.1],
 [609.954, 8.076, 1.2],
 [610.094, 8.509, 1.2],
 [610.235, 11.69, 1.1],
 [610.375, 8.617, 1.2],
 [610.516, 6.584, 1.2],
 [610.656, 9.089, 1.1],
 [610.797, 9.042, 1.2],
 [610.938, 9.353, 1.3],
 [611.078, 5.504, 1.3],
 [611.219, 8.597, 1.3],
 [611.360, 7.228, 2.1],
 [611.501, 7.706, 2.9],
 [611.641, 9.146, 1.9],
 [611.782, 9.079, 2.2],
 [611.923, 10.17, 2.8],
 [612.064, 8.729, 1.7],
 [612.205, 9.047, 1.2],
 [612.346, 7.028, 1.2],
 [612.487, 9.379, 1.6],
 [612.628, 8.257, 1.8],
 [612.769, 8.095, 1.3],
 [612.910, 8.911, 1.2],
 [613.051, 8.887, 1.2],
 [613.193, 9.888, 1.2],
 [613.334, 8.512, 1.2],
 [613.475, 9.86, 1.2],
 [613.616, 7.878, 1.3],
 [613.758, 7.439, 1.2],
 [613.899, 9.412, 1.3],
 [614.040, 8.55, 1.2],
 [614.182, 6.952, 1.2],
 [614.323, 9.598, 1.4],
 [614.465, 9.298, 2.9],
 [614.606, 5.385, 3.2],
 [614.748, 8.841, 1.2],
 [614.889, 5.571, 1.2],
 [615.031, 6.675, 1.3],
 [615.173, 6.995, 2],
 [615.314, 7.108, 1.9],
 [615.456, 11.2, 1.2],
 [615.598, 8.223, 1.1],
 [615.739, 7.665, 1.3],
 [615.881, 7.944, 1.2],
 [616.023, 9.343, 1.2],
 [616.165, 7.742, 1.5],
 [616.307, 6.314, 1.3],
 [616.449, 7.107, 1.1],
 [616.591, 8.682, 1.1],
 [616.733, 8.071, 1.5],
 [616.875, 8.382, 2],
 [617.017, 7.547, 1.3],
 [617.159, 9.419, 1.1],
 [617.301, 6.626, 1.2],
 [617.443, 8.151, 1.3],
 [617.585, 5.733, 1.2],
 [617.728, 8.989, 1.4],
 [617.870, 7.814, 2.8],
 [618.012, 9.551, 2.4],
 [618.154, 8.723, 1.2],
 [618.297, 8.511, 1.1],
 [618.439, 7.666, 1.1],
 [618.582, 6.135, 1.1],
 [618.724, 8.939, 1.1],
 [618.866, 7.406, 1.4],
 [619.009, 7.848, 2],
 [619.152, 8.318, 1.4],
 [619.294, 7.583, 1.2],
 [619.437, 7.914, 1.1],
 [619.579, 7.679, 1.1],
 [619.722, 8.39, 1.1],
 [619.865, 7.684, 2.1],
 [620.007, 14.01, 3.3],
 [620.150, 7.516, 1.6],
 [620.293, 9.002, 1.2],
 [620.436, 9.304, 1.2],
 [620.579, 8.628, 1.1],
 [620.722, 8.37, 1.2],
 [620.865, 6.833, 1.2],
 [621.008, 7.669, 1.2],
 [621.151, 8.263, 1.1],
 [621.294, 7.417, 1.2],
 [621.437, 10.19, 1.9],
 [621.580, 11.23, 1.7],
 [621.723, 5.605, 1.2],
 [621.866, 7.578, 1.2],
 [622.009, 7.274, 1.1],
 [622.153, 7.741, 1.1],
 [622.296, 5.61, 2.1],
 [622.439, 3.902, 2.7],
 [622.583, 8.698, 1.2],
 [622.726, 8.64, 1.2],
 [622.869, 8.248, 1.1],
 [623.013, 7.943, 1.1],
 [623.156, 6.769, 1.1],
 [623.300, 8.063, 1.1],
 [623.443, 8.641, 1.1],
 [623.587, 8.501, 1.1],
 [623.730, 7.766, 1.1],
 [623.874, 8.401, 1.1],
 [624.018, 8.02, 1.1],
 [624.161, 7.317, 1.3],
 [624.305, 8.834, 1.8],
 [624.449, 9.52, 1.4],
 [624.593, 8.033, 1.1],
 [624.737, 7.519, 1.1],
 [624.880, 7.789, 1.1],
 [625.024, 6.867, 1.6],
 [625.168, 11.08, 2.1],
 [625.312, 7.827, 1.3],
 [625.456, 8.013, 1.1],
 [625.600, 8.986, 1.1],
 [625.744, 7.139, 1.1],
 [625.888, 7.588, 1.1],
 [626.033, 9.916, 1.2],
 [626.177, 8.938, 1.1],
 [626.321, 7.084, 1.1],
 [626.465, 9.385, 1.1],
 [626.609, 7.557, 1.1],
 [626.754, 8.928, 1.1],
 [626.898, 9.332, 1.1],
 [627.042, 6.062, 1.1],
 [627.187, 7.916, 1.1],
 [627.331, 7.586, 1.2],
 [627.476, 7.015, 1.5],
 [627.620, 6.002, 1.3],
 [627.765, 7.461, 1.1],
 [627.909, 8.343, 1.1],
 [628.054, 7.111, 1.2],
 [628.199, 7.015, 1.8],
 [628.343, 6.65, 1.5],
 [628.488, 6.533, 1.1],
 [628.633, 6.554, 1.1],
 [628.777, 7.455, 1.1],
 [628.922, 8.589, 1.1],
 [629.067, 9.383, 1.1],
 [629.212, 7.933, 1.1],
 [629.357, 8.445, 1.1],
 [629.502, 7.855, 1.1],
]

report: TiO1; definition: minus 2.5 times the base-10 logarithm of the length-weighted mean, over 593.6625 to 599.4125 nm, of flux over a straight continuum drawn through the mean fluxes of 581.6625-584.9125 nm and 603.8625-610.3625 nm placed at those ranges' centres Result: 0.029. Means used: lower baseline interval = 8.68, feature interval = 8.37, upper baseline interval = 8.53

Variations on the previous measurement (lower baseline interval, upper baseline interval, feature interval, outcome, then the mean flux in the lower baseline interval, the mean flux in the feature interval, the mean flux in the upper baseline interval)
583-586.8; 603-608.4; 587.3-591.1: 0.08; 8.34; 7.74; 8.45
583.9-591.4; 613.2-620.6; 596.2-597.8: -0.03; 7.98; 8.26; 8.16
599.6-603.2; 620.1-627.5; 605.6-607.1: 0.01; 8.15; 8.02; 8.05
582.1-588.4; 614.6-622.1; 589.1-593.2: 0.07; 8.44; 7.88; 8.07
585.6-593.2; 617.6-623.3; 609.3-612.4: -0.07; 8.05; 8.63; 8.07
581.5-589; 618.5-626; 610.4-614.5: -0.04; 8.43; 8.52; 8.09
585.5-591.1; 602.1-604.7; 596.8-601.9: 0.02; 7.87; 8.33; 8.74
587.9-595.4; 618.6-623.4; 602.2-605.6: -0.10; 7.99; 8.77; 8.05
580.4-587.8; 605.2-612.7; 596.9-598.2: 0.01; 8.48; 8.36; 8.42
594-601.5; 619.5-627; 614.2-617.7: 0.06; 8.37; 7.82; 8.21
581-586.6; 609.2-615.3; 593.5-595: 0.10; 8.54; 7.72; 8.42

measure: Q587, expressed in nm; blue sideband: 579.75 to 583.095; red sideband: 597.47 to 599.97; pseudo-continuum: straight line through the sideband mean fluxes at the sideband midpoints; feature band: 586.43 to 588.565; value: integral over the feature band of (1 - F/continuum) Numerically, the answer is 0.09 nm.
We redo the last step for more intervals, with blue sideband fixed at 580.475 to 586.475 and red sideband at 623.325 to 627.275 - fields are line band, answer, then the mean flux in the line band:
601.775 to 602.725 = 0.06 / 7.9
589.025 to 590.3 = 0.23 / 6.95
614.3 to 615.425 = 0.11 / 7.47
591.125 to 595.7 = 0.04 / 8.37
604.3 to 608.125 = 0.05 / 8.26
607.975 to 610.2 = -0.11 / 8.76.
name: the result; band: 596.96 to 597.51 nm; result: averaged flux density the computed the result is 7.95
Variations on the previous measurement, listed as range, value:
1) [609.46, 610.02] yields 9.01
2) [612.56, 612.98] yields 8.43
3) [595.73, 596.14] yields 8.47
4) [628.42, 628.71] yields 6.57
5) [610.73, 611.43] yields 7.94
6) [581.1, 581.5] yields 8.48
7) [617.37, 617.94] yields 7.67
